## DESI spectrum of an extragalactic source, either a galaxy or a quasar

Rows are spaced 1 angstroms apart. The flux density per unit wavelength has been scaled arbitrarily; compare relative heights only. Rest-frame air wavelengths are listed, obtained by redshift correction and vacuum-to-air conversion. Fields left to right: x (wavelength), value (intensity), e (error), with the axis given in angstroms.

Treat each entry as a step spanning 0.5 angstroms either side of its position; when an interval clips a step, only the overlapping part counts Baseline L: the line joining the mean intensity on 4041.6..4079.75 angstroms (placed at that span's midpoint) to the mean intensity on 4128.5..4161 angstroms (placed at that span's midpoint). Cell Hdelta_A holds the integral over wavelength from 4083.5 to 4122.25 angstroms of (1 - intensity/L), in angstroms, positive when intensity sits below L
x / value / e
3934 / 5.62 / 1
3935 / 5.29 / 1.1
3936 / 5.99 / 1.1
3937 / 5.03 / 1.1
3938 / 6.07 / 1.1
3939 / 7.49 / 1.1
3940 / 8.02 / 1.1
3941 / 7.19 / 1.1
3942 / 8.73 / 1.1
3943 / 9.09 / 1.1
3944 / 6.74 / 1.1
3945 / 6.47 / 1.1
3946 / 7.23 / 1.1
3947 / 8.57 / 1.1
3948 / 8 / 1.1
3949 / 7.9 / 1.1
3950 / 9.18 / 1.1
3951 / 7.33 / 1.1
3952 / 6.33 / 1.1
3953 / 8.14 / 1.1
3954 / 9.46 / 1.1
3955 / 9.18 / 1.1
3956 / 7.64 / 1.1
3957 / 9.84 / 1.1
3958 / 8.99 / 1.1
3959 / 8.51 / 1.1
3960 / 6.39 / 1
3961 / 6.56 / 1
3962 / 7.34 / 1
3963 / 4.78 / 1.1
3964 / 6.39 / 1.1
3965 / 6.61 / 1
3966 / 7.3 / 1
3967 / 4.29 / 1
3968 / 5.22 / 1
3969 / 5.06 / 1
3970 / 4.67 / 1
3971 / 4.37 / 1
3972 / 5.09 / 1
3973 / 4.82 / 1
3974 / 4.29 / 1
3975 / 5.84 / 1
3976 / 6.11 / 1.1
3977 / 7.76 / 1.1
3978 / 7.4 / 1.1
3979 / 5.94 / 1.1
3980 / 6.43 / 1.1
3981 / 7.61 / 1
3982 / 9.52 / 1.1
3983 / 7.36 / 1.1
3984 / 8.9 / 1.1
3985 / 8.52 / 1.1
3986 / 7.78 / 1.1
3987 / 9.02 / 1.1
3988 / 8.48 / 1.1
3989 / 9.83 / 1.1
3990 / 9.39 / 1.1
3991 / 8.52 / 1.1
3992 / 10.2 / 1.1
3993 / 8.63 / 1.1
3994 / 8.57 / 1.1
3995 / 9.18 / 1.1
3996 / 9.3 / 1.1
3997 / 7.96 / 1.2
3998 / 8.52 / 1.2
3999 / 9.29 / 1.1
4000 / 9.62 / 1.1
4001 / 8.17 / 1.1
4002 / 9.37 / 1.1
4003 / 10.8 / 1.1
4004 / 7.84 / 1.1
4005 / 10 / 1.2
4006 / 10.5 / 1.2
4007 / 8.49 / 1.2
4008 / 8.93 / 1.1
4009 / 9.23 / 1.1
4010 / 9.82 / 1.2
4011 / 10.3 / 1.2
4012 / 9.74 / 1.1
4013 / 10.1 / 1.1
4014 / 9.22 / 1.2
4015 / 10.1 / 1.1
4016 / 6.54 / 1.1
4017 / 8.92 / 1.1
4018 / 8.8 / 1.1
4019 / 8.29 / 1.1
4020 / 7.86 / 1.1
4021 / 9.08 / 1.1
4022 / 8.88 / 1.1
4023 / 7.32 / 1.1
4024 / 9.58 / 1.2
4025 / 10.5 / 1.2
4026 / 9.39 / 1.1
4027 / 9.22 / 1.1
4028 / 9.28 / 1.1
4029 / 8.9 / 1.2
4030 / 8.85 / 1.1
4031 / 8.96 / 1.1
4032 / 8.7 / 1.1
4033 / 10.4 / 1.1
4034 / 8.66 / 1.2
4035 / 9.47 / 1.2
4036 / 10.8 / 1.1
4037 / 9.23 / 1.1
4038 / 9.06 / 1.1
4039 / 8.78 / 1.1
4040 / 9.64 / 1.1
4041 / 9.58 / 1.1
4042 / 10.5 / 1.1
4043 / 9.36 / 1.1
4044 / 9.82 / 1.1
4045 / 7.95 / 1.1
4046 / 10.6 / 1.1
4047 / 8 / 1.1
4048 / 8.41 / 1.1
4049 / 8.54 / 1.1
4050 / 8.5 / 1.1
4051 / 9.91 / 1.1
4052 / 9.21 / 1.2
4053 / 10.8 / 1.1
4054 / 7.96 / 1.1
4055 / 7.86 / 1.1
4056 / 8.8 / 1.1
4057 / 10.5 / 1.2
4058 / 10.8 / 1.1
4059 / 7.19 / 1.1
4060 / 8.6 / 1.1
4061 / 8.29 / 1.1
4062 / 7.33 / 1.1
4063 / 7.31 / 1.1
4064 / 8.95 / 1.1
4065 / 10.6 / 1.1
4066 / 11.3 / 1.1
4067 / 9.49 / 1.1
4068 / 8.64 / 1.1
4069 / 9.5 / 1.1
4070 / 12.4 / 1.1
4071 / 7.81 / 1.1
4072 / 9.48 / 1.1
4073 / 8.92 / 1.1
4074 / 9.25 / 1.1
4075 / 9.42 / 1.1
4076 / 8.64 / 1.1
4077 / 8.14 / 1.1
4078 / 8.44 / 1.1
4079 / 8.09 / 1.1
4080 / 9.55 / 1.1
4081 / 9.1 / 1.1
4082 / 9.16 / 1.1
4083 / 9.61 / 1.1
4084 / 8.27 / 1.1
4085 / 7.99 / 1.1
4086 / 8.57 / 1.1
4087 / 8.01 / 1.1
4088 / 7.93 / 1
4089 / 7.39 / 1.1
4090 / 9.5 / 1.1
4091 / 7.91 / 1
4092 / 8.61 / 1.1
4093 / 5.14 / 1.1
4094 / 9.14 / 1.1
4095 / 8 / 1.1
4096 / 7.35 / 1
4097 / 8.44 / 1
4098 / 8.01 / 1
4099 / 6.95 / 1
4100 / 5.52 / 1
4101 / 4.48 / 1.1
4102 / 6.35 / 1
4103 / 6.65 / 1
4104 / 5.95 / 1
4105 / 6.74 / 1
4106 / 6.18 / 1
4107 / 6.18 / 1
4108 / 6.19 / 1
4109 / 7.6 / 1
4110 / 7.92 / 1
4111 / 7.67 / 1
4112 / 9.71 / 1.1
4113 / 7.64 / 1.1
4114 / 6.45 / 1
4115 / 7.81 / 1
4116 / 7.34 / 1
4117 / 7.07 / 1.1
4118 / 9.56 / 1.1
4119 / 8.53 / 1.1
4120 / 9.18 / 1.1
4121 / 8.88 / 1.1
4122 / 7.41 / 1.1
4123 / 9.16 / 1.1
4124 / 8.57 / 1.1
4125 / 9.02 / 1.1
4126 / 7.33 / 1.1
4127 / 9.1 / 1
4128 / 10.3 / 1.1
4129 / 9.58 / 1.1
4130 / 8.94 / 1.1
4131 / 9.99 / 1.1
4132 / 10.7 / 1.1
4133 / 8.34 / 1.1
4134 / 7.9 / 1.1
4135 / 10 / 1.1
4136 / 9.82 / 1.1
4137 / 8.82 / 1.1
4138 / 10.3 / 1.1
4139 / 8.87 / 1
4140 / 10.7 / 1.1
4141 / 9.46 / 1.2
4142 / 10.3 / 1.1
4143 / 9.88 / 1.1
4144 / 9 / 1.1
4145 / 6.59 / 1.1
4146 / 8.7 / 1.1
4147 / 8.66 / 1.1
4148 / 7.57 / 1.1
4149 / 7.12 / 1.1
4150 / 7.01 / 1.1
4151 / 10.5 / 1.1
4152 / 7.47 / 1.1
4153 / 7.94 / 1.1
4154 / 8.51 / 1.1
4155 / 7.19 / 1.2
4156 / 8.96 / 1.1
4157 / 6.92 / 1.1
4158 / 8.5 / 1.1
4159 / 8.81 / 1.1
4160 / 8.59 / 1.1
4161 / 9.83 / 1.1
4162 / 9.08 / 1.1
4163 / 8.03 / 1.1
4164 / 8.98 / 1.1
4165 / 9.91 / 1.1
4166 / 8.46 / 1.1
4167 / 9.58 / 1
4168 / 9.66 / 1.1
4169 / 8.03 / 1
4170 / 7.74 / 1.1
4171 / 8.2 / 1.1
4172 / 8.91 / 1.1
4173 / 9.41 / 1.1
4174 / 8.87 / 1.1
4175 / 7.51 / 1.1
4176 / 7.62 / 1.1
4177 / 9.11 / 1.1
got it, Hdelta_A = 6.1 angstroms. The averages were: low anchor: 9.09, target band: 7.54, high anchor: 8.82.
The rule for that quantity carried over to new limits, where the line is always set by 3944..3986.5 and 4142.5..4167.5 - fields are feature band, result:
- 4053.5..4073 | -3.3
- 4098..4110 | 2.5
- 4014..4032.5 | -3.4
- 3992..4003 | -2.6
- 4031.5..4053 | -4.8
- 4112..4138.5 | -1.7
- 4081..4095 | -0.5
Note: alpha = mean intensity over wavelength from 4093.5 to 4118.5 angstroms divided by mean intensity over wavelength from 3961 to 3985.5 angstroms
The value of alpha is 1.1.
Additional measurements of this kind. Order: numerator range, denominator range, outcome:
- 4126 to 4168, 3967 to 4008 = 1.14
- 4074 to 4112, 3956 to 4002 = 1.04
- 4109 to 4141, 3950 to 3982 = 1.31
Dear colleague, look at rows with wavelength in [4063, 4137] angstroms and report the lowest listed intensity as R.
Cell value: 4.48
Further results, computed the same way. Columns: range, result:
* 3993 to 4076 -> 6.54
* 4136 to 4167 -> 6.59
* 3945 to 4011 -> 4.29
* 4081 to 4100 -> 5.14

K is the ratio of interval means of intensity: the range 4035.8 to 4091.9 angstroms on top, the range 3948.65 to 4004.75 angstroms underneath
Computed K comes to 1.18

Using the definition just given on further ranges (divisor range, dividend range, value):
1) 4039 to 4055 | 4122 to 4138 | 1.00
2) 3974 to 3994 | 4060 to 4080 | 1.13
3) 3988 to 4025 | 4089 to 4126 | 0.83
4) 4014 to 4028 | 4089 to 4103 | 0.83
